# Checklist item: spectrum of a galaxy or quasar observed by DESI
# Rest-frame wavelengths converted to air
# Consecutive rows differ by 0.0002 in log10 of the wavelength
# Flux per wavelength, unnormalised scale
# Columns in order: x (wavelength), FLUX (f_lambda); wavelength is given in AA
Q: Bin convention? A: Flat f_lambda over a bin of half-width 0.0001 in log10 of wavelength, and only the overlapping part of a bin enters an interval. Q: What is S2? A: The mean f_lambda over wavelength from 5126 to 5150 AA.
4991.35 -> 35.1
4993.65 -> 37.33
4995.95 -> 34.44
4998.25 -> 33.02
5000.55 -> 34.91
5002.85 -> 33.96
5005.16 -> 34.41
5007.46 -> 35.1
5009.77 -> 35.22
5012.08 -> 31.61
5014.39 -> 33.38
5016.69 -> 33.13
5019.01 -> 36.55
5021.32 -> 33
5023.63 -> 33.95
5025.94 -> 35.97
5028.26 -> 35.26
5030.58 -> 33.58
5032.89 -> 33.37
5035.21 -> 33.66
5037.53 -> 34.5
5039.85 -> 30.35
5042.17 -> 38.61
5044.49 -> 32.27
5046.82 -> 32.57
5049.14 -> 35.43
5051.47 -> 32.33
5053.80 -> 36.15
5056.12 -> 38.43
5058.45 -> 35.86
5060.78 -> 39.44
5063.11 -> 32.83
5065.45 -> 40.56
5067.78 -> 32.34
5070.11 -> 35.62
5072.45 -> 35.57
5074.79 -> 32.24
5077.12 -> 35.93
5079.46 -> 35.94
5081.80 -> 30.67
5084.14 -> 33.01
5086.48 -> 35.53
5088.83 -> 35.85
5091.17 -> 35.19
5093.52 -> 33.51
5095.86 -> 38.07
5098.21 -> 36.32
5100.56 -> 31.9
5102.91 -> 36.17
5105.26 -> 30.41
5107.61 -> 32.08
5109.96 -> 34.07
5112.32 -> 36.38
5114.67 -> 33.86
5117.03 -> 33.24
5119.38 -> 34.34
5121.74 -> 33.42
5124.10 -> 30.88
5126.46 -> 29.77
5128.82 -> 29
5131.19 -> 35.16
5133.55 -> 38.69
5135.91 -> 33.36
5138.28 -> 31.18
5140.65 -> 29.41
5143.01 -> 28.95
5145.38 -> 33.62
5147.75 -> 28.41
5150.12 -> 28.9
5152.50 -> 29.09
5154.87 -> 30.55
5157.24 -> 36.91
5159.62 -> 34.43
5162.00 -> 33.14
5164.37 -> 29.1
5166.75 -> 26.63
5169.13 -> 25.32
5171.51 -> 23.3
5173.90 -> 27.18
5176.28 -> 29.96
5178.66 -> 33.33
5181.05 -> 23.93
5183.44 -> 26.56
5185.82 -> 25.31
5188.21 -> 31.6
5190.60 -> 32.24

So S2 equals 31.7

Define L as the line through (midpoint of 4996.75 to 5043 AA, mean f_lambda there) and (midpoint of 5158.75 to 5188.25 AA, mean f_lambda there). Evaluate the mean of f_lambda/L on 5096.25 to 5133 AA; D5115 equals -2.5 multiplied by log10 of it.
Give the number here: -0.10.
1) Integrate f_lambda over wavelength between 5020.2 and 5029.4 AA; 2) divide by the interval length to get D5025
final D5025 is 34.6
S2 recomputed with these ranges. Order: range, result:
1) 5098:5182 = 31.4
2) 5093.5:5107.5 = 34.3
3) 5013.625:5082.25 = 34.7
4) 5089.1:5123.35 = 34.2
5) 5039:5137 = 34.4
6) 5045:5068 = 35.6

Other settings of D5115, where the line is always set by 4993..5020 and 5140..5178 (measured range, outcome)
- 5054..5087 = -0.09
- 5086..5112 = -0.10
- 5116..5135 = -0.08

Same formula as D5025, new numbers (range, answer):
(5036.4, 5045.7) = 33.9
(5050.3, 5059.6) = 35.7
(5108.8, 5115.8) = 34.8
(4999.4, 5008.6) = 34.6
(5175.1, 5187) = 27.8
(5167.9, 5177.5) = 26.5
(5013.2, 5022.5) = 34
